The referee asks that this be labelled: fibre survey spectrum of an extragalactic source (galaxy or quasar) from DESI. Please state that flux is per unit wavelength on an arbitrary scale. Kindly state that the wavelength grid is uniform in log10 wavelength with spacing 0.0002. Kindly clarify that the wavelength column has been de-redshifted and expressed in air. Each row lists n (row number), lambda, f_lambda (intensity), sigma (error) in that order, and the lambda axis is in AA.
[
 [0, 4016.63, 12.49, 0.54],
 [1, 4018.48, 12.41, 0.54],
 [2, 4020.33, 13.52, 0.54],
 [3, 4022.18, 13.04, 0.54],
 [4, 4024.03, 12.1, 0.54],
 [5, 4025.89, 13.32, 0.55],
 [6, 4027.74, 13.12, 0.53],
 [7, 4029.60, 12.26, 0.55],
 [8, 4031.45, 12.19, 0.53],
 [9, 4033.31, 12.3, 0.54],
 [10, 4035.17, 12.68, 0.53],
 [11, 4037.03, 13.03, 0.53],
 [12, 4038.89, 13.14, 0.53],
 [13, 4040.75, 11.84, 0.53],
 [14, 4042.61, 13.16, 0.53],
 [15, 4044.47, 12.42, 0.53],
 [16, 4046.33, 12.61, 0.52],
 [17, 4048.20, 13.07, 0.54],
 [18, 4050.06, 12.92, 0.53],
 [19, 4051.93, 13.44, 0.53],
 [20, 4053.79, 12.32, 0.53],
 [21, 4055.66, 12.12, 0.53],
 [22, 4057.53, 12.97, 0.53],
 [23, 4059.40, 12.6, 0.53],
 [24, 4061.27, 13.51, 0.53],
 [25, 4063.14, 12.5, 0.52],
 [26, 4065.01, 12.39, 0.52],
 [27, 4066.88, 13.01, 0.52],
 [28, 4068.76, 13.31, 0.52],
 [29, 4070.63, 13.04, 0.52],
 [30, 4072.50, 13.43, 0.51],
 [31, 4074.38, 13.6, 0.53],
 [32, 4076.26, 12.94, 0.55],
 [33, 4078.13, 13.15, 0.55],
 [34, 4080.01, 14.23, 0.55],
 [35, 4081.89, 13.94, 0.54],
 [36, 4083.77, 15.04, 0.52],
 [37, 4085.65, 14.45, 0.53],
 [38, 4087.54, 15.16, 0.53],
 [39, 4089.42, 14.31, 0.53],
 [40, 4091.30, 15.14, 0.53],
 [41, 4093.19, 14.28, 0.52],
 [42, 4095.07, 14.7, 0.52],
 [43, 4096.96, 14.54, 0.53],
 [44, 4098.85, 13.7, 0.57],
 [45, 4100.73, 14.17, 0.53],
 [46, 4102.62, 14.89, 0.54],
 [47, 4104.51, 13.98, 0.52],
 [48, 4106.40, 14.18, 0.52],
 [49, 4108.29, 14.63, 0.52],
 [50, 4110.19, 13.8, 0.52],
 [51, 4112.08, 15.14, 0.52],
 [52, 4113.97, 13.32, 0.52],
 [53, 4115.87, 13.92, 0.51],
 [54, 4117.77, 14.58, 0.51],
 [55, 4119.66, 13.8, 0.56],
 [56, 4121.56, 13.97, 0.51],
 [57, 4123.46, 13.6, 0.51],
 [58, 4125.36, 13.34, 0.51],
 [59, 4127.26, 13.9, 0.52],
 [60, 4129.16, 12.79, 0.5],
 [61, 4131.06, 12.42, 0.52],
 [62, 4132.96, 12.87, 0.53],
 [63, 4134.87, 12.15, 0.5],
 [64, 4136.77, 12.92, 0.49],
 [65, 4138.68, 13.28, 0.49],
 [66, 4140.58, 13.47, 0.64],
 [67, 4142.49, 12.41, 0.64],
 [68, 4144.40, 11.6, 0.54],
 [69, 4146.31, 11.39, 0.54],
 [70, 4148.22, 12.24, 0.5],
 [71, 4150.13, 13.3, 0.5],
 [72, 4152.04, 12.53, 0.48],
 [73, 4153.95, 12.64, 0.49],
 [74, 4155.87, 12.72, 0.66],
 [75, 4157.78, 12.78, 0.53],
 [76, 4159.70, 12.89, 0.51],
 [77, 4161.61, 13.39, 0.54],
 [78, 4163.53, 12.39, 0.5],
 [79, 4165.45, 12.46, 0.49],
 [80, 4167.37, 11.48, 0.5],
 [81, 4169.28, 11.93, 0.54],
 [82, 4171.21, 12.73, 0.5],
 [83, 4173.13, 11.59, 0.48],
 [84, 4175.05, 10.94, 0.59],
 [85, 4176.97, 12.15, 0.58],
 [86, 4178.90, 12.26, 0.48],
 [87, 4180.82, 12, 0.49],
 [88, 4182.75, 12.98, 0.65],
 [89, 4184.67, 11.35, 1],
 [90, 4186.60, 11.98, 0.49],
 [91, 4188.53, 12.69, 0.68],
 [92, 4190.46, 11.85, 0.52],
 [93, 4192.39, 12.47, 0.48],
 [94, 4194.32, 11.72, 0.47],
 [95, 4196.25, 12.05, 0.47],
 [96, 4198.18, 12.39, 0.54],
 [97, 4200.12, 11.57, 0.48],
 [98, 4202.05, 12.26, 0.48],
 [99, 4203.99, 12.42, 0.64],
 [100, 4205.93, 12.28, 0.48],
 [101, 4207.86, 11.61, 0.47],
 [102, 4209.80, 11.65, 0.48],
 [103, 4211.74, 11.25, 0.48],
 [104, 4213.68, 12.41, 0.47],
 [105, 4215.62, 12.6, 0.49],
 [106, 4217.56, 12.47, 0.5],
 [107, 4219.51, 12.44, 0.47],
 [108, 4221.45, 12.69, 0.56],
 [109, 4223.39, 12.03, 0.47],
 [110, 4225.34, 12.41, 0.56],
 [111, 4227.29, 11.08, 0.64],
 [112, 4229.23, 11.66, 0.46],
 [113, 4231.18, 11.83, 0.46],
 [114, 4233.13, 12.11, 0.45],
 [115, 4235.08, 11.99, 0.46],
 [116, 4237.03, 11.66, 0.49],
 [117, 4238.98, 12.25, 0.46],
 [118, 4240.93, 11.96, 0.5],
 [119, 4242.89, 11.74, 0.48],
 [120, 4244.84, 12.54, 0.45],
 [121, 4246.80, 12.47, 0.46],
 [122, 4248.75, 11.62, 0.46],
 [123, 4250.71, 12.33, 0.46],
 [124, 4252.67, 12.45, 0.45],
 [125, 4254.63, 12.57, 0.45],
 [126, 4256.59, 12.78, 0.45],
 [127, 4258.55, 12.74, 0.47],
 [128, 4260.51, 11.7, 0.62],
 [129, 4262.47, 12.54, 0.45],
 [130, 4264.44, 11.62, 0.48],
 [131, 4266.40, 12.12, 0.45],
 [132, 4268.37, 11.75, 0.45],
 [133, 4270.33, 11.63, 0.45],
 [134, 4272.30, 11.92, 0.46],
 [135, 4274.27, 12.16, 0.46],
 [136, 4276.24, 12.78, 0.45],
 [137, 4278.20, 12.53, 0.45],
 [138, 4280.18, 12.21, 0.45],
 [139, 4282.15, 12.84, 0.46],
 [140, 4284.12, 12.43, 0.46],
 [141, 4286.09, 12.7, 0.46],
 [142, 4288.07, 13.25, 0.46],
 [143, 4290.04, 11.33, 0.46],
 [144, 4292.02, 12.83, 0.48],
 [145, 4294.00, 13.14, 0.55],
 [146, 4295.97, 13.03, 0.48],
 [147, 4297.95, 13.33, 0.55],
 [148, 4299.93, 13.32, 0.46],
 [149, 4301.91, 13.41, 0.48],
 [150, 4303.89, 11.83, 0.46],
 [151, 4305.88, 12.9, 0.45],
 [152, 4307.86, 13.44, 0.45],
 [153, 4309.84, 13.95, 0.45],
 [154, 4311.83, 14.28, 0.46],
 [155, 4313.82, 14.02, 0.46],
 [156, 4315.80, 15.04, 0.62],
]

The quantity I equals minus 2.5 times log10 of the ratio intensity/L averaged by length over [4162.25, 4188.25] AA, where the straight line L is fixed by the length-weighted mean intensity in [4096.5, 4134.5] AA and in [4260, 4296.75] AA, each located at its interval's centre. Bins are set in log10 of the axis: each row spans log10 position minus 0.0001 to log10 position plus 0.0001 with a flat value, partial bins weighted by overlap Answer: 0.11 mag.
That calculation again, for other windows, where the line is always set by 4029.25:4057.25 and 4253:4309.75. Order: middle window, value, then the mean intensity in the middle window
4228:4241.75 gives 0.06 mag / 11.9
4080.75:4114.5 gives -0.14 mag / 14.4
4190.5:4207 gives 0.04 mag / 12.1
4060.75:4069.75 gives -0.02 mag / 12.9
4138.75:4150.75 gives 0.01 mag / 12.4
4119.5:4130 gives -0.08 mag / 13.6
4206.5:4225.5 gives 0.04 mag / 12.2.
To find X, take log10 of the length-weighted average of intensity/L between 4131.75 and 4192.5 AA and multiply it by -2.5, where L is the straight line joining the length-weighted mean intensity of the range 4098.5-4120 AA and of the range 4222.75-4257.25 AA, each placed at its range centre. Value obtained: 0.08 mag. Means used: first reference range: 14.2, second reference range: 12.1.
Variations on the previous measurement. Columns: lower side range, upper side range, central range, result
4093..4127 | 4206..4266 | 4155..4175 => 0.08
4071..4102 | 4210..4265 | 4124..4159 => 0.06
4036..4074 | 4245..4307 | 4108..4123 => -0.11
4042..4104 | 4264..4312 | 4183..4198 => 0.08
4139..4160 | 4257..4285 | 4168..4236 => 0.03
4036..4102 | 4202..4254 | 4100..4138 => -0.06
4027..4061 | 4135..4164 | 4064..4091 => -0.09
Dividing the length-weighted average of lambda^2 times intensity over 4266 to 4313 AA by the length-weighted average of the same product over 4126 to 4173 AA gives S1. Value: 1.08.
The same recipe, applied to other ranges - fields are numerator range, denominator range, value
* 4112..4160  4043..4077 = 1.05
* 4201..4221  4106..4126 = 0.91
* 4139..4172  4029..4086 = 1.01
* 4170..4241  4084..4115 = 0.88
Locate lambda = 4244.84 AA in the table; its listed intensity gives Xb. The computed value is 12.54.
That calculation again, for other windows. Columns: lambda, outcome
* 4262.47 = 12.54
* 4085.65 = 14.45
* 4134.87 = 12.15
